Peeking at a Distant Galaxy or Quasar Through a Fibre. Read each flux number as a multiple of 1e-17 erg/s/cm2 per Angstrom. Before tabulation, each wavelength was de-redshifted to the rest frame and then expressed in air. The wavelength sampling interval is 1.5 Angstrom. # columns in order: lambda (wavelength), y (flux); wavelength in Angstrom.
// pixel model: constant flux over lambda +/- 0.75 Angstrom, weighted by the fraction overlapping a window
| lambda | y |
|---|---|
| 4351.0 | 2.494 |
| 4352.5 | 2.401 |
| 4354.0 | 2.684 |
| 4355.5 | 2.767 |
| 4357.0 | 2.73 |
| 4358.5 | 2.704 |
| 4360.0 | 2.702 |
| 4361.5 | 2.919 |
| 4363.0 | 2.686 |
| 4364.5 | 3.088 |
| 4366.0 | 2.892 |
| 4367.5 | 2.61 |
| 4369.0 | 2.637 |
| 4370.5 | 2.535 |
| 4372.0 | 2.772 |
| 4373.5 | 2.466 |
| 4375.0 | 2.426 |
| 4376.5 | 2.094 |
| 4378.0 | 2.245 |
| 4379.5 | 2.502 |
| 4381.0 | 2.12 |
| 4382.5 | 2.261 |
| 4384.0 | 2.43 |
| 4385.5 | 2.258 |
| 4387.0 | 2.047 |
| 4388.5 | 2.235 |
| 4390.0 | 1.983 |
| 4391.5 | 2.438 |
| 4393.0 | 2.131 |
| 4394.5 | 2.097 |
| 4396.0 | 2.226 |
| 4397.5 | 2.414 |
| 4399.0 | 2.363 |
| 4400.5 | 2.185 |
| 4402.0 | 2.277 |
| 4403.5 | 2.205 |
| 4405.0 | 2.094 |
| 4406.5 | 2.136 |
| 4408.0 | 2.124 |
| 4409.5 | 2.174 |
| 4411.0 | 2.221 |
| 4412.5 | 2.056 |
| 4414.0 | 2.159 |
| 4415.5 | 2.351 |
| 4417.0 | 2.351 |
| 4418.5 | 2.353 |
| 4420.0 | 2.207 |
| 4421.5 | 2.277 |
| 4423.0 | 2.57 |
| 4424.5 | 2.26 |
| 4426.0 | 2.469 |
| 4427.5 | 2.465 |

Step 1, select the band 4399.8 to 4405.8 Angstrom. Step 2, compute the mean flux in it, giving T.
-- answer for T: 2.19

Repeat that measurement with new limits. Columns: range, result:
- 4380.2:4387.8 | 2.23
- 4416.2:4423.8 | 2.35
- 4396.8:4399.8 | 2.38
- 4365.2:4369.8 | 2.72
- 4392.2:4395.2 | 2.12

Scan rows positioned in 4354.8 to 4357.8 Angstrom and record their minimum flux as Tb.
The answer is 2.73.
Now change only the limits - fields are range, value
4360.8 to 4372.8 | 2.535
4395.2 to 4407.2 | 2.094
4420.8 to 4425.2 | 2.26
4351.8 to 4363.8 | 2.401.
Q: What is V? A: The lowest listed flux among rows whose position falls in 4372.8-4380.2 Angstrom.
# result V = 2.094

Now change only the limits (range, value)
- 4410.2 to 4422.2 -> 2.056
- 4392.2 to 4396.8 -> 2.097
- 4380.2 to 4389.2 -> 2.047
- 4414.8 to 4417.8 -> 2.351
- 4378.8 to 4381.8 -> 2.12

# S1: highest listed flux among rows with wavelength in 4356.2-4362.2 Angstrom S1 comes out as 2.919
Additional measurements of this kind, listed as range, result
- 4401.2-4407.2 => 2.277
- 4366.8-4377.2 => 2.772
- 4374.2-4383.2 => 2.502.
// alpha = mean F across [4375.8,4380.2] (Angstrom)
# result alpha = 2.28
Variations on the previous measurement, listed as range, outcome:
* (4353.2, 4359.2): 2.72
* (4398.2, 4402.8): 2.28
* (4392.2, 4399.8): 2.25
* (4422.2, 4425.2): 2.42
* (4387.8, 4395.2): 2.18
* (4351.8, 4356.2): 2.62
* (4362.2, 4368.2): 2.82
